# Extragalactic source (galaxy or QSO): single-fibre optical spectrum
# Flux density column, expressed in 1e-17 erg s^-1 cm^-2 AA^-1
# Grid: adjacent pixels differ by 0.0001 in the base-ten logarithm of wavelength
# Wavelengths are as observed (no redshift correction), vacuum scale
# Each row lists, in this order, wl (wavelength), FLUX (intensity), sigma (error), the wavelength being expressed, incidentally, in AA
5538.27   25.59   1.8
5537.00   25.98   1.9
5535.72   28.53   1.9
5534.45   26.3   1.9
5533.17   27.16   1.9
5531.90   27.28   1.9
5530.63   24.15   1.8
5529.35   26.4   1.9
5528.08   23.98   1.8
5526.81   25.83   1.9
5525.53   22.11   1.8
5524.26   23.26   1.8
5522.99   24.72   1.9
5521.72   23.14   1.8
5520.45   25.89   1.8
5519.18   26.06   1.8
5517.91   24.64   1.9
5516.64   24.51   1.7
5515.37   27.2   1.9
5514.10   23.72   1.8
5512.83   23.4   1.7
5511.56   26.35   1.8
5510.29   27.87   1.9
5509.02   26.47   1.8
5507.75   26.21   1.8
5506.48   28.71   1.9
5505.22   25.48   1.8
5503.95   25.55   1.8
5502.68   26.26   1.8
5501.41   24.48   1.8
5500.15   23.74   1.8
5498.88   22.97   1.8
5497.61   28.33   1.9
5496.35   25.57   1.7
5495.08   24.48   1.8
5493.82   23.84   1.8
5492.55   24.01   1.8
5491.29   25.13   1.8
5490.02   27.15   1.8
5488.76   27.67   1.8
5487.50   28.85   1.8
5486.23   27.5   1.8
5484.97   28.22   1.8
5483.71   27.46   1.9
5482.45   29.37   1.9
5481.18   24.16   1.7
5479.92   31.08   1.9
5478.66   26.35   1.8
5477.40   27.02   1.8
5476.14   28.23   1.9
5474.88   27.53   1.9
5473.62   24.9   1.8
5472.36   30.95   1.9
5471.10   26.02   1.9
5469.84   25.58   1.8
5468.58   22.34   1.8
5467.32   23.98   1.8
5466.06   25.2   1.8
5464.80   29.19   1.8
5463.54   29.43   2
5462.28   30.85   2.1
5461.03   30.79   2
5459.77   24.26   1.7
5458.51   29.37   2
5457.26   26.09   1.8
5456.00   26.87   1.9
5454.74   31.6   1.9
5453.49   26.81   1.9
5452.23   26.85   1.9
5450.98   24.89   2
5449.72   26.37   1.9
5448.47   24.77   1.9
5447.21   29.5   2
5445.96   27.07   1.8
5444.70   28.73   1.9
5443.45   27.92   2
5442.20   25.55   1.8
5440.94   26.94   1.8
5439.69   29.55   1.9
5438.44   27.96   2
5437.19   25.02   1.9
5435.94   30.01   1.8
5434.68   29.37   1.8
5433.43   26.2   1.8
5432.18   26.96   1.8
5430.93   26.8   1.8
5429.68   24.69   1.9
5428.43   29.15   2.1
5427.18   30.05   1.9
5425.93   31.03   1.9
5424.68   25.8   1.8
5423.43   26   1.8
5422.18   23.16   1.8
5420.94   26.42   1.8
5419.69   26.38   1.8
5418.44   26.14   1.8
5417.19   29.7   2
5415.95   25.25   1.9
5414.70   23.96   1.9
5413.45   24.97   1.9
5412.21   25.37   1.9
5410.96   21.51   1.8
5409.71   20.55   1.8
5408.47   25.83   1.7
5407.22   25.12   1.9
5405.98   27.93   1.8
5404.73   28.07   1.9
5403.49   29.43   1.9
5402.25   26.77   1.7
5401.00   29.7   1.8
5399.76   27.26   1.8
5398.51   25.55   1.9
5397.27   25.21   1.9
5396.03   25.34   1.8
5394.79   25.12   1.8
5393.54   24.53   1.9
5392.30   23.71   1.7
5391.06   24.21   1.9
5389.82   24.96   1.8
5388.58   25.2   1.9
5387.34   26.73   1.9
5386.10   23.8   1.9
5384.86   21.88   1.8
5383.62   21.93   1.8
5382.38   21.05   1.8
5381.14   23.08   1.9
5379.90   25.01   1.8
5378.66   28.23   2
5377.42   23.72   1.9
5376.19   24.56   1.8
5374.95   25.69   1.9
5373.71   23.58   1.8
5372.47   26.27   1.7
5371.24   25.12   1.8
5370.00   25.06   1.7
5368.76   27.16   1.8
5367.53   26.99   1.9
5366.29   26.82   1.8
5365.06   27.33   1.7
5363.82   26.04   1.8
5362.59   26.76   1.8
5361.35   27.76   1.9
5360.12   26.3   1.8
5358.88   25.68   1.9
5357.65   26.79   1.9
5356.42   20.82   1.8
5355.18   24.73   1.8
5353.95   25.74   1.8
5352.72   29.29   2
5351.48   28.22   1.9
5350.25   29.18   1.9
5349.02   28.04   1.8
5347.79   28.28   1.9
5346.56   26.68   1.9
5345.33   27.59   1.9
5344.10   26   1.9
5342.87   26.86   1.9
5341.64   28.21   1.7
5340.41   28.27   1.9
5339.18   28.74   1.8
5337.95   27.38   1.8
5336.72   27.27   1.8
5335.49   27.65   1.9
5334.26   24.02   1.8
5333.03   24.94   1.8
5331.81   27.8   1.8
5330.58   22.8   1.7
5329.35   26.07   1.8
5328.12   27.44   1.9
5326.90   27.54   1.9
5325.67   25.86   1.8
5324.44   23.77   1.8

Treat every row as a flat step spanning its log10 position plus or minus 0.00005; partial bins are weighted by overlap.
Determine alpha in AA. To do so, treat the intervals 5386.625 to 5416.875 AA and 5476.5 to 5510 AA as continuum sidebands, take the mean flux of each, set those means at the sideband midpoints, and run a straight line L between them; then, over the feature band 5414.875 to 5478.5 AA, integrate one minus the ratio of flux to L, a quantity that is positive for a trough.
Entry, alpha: -3.0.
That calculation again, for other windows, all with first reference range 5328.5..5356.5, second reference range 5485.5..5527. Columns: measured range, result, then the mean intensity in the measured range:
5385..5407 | 0.3 AA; 26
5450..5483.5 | -1.9 AA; 27.3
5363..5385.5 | 1.3 AA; 25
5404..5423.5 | 0.6 AA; 25.4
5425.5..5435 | -0.7 AA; 27.9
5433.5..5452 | -1.0 AA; 27.4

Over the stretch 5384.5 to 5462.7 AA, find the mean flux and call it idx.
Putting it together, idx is 26.6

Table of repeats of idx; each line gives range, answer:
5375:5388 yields 24.1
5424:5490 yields 27.5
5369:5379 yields 25.3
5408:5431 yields 25.9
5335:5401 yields 25.9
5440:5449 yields 27.3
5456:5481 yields 27.3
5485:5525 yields 25.6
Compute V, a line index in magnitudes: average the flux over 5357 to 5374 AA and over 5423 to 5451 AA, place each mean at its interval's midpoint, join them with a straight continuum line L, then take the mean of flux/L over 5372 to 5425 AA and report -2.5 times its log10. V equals 0.07 mag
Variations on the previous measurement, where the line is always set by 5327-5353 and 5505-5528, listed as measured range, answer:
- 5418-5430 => -0.03 mag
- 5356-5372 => 0.03 mag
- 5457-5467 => -0.09 mag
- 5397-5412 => 0.02 mag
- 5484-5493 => -0.06 mag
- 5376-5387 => 0.13 mag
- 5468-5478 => -0.04 mag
